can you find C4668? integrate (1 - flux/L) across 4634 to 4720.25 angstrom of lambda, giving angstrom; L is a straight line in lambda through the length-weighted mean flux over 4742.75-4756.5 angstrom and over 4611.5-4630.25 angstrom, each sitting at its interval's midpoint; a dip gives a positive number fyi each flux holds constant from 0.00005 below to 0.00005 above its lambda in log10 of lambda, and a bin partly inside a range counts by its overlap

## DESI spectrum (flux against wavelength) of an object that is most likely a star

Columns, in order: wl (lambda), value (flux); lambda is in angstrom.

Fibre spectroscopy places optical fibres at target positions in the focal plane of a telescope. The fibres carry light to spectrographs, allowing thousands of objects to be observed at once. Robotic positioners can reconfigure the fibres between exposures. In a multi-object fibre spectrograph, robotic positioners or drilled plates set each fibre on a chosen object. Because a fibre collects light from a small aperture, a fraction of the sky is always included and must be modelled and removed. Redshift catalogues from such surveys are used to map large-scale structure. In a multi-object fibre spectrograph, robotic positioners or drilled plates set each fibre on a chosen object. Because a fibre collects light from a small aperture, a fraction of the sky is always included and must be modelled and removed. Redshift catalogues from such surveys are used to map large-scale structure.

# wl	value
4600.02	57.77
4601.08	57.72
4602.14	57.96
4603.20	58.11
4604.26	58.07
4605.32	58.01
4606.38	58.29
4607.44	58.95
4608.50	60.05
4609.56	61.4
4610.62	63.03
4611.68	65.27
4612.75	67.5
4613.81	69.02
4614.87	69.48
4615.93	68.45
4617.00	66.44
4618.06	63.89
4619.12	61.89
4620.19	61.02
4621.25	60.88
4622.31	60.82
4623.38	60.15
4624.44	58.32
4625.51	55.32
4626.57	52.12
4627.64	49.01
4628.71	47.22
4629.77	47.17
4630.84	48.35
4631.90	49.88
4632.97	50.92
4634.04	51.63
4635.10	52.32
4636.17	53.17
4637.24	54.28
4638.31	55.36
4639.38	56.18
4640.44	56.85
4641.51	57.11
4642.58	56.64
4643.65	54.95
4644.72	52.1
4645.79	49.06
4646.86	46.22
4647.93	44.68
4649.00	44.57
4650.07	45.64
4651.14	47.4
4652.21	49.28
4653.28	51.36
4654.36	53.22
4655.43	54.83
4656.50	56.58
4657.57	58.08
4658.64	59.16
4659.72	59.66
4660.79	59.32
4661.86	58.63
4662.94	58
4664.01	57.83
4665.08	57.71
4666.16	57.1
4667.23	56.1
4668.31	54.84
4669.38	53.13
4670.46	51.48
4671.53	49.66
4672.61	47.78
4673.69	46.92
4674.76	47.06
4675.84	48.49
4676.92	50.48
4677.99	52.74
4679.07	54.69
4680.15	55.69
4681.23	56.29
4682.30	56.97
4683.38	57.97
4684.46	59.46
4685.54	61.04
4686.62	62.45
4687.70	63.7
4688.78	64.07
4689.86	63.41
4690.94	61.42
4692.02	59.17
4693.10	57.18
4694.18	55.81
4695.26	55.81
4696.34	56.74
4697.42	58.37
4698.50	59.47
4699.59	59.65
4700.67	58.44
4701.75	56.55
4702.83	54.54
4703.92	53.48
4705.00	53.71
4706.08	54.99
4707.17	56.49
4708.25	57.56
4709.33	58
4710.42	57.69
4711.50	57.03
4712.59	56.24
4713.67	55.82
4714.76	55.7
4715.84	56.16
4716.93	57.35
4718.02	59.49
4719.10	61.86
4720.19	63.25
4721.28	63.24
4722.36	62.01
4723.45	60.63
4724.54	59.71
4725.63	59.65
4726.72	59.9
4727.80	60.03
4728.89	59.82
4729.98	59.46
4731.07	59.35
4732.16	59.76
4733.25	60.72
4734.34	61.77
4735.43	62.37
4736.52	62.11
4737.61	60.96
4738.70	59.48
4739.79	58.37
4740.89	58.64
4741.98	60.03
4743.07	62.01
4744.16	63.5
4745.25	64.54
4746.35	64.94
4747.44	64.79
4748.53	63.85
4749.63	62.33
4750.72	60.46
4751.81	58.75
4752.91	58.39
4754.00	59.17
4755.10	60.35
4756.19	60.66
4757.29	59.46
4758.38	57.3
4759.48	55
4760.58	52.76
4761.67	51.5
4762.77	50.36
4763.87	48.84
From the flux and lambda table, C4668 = 7.7 angstrom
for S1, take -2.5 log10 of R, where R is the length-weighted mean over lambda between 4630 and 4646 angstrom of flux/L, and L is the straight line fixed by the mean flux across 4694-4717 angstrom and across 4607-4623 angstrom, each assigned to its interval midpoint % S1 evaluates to 0.17 mag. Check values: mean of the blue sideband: 63.9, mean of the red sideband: 56.6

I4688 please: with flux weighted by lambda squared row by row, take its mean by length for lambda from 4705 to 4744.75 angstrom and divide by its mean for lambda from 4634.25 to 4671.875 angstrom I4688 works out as 1.14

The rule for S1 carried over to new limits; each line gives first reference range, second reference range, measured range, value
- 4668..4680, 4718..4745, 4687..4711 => -0.06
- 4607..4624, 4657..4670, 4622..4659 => 0.15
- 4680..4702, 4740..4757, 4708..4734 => 0.02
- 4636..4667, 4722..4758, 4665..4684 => 0.06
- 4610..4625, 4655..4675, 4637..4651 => 0.15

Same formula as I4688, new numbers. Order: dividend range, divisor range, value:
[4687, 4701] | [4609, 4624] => 0.96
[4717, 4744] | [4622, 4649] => 1.20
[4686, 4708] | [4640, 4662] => 1.12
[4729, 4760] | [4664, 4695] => 1.12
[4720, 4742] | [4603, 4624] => 1.02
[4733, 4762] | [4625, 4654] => 1.23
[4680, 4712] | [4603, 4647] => 1.05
